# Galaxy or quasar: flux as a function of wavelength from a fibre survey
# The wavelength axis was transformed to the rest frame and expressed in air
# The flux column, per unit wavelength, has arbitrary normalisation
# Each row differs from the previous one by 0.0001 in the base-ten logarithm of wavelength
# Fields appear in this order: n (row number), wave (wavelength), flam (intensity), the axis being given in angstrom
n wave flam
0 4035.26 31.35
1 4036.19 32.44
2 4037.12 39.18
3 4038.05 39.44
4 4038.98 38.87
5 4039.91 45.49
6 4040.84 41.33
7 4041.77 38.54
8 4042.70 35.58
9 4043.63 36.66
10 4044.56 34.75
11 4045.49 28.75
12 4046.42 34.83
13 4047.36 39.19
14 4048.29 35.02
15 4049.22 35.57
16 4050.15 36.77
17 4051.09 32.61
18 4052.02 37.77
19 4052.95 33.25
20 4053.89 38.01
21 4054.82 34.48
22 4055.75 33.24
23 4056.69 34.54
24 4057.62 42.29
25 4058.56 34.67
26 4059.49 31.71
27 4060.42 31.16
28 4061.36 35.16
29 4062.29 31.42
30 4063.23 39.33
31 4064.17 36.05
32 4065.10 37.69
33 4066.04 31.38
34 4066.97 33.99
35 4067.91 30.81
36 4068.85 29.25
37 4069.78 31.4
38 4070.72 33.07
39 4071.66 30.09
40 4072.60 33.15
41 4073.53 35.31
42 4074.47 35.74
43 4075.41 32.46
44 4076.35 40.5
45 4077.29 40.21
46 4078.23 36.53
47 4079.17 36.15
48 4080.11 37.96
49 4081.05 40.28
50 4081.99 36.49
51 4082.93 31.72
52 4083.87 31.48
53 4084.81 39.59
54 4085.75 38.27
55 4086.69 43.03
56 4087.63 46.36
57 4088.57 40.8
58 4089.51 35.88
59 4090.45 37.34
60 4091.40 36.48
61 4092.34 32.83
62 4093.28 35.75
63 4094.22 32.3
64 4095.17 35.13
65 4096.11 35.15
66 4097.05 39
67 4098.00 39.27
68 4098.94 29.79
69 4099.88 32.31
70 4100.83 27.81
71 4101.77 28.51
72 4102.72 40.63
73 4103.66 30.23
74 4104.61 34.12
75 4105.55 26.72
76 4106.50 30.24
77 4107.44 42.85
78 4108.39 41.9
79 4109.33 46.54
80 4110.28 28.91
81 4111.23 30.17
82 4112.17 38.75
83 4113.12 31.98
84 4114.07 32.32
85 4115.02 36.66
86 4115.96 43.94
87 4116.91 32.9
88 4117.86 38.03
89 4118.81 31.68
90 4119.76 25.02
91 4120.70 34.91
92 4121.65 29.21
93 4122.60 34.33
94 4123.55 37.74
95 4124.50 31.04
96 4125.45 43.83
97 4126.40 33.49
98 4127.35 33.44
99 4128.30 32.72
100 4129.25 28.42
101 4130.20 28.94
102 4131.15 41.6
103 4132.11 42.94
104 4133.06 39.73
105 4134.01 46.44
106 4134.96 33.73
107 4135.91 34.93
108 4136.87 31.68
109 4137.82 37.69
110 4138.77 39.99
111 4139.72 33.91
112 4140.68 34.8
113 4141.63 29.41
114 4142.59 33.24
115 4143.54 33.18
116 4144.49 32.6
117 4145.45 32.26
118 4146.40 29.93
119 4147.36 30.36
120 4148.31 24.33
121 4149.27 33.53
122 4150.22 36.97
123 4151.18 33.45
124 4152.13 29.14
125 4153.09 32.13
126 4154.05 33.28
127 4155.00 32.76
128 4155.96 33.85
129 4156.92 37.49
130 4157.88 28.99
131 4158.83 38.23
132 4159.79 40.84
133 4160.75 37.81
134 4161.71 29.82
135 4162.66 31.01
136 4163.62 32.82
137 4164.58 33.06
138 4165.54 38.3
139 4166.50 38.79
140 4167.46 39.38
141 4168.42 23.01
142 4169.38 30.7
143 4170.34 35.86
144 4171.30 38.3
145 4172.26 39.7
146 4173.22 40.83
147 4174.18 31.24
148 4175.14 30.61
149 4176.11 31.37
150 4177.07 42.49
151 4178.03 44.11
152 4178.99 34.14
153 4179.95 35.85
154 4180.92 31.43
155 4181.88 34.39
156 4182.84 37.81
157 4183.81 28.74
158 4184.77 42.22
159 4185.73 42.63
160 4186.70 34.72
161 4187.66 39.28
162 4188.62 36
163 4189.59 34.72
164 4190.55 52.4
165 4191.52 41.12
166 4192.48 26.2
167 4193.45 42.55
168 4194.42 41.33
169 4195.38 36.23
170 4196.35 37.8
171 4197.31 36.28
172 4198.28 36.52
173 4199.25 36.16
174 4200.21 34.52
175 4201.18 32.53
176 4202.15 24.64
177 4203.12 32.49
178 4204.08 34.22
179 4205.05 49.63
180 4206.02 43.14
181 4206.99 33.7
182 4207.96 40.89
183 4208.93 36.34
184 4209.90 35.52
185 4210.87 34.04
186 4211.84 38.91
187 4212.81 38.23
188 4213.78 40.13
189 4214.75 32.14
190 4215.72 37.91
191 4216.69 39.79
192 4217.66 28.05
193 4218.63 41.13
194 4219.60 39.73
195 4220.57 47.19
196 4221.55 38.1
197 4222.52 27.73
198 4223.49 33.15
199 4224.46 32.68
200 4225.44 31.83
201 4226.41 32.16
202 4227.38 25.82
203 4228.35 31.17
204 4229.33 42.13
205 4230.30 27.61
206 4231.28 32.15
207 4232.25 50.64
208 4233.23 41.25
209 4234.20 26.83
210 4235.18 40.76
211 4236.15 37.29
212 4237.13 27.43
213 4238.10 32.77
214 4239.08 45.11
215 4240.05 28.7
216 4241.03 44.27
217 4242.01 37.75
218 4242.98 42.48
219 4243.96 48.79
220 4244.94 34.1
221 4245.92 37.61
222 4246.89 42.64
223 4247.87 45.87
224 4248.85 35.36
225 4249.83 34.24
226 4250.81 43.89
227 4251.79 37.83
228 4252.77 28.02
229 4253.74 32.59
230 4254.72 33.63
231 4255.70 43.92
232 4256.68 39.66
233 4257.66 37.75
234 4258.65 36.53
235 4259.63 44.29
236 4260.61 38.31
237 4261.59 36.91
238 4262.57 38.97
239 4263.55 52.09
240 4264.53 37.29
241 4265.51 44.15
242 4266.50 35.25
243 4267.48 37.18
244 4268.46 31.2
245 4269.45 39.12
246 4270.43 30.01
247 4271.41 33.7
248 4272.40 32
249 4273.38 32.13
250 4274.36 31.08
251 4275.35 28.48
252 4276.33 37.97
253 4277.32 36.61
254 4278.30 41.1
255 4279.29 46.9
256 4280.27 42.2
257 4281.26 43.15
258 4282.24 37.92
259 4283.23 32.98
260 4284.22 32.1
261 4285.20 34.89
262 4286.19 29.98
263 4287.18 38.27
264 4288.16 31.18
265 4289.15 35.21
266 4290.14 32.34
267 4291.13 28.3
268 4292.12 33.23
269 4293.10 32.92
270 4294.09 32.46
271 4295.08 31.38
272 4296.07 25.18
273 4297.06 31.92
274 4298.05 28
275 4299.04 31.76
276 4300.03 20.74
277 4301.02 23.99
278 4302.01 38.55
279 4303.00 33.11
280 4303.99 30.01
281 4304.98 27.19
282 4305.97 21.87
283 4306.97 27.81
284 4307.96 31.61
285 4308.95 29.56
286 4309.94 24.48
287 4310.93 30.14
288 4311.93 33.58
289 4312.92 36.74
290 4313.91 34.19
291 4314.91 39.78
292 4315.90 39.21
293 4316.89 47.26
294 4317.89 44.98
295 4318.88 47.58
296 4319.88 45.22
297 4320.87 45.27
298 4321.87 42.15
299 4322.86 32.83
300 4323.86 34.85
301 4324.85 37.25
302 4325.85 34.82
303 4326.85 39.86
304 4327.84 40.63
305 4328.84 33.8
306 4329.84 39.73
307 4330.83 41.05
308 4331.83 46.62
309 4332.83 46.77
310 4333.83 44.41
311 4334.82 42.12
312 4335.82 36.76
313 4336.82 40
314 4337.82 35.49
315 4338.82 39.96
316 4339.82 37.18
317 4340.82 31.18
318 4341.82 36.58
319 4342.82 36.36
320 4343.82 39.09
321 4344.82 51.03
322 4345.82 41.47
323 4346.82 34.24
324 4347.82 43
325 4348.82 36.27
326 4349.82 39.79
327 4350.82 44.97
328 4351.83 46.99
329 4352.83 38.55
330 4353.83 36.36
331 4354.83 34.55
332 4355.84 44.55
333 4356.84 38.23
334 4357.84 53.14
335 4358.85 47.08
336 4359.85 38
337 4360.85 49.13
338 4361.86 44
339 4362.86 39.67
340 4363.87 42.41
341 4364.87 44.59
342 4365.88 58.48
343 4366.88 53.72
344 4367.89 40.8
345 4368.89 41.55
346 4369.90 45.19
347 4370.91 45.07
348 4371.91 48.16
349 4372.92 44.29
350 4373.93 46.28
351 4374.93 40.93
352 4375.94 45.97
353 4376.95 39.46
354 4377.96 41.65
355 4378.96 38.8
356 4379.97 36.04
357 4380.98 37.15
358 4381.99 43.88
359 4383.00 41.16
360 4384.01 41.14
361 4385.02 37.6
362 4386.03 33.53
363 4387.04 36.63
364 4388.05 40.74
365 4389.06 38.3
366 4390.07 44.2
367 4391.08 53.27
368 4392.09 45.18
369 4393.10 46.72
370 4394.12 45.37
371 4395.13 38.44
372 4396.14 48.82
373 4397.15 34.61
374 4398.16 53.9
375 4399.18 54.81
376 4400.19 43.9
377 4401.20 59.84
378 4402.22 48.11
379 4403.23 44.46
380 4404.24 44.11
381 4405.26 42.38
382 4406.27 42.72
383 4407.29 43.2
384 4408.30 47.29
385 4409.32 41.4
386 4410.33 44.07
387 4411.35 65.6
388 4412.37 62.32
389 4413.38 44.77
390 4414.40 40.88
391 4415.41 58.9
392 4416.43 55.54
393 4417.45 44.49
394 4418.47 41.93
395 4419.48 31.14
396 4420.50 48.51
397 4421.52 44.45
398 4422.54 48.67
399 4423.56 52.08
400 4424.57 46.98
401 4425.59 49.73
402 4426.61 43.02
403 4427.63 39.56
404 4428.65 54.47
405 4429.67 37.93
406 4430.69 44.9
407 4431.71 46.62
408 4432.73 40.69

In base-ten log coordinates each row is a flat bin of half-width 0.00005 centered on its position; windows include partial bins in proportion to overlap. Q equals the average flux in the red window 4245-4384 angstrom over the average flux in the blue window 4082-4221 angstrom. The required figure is 1.07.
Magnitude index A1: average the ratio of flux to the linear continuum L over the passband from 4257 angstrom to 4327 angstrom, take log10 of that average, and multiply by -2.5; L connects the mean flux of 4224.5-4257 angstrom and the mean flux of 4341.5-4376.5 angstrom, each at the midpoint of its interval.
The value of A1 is 0.13 mag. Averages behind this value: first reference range 36.8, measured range 35.2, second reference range 43.2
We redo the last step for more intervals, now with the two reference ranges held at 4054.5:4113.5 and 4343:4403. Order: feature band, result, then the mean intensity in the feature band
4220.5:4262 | 0.08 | 36.8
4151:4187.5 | 0.08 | 35.1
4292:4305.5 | 0.35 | 29.9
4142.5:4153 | 0.17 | 31.7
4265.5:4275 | 0.19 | 34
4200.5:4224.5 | 0.07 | 36.5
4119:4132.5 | 0.07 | 34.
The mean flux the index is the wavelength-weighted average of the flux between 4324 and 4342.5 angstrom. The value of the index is 39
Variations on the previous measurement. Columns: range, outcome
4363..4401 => 43.7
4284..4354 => 36.1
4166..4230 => 36.3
